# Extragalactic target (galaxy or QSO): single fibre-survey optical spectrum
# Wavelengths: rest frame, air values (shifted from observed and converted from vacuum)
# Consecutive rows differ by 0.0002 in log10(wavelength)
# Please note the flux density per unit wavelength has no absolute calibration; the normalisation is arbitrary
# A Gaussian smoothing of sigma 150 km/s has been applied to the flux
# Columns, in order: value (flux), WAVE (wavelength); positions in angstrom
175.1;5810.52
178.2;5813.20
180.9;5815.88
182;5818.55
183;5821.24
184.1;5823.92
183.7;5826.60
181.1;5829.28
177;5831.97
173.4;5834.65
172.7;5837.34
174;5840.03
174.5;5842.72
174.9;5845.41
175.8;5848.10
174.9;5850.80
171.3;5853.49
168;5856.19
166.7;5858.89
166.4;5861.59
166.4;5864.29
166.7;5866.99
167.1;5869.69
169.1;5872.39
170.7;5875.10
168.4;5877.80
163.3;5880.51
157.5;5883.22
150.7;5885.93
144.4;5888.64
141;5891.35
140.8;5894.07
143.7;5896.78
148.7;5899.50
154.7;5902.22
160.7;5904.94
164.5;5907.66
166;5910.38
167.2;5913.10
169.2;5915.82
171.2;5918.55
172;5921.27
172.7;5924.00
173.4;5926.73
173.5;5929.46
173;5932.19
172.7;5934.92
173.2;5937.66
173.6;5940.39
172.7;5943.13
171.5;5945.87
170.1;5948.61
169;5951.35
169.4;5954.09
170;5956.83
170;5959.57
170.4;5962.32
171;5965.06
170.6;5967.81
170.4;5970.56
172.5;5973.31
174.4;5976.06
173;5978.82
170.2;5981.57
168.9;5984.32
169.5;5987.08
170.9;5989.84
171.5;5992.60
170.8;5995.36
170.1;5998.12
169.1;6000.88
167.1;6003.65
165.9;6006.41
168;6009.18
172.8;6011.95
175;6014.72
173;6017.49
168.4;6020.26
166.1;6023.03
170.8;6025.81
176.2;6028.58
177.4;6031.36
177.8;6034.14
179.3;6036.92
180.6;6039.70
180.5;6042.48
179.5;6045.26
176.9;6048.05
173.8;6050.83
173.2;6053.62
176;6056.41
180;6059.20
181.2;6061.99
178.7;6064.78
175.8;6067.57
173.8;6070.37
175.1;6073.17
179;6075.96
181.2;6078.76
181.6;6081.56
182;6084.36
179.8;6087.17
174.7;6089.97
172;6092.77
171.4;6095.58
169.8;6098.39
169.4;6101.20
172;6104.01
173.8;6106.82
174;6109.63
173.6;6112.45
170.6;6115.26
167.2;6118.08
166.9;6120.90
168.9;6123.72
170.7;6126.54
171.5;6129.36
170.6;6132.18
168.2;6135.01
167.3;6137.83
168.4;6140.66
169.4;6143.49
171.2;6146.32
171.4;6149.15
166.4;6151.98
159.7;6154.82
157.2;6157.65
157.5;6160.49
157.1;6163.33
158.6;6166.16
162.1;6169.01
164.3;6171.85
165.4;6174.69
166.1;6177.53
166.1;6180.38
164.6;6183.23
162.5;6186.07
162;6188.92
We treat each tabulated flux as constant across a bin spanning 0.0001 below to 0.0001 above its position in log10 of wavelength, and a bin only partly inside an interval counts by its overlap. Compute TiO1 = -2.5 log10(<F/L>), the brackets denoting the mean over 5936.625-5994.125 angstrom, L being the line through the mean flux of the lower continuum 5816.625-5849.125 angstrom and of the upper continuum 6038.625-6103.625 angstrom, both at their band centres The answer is 0.04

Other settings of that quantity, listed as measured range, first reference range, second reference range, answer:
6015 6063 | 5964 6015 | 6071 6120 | -0.02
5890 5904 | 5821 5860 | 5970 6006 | 0.19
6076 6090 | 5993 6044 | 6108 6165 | -0.06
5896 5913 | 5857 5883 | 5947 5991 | 0.07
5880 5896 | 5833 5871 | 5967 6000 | 0.15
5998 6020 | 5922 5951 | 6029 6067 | 0.04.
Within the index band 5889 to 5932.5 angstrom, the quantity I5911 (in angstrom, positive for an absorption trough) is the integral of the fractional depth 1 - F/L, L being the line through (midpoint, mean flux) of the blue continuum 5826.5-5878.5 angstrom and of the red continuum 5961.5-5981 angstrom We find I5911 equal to 2.65 angstrom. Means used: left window 172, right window 172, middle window 161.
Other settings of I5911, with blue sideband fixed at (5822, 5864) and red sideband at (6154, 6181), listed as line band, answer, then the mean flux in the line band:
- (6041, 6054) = -0.9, 177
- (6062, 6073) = -0.7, 177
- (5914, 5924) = 0.0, 171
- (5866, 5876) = 0.3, 168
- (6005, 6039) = -1.1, 173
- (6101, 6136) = -1.6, 171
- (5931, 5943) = -0.2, 173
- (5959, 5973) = -0.1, 171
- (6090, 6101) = -0.5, 171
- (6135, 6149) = -0.6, 169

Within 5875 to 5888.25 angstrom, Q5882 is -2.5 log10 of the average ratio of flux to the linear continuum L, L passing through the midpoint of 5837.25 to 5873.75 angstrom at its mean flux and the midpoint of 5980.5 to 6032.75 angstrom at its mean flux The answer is 0.07 mag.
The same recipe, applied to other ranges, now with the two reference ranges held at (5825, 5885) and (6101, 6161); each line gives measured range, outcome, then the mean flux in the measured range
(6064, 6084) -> -0.06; 178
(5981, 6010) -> 0.00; 169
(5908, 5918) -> 0.02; 168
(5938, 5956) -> -0.01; 171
